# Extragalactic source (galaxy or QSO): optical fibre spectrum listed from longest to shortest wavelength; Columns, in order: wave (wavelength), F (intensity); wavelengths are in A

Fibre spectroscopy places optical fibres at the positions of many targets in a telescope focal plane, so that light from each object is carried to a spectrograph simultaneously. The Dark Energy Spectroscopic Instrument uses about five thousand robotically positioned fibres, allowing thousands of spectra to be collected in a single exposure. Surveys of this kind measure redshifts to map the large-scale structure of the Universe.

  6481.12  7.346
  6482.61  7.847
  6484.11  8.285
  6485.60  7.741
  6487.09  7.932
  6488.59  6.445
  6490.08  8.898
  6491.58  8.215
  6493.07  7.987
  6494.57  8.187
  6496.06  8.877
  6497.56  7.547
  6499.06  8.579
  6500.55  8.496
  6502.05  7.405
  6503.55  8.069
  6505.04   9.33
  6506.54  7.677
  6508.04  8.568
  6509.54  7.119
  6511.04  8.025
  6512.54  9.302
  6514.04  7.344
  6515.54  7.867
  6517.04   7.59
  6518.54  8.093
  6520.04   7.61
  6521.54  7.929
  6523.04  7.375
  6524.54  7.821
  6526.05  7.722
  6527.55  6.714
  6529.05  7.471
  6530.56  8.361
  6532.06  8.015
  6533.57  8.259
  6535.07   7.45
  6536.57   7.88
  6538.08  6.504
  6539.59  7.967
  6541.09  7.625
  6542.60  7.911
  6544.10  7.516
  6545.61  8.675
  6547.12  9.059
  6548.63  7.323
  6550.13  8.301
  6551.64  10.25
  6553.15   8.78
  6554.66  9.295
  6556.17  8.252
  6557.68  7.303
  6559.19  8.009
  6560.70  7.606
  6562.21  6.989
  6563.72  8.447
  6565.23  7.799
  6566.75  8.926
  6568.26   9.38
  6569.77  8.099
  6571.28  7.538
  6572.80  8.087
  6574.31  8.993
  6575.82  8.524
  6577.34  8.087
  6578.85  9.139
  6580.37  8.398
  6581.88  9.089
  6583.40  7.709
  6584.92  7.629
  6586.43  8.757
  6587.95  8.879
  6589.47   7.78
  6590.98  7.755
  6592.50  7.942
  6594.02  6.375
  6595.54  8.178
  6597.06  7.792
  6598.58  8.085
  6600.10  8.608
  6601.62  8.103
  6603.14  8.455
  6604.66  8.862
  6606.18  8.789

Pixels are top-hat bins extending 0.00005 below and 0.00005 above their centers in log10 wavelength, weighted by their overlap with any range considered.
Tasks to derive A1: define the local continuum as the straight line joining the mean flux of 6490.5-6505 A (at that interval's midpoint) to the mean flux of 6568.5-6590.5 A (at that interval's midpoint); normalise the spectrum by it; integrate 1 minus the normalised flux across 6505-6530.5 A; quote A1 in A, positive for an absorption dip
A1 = 1.3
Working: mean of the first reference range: 8.23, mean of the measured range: 7.83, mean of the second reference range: 8.36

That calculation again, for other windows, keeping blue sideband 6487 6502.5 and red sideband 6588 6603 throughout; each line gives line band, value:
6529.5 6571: -0.79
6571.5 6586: -0.80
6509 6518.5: 0.15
